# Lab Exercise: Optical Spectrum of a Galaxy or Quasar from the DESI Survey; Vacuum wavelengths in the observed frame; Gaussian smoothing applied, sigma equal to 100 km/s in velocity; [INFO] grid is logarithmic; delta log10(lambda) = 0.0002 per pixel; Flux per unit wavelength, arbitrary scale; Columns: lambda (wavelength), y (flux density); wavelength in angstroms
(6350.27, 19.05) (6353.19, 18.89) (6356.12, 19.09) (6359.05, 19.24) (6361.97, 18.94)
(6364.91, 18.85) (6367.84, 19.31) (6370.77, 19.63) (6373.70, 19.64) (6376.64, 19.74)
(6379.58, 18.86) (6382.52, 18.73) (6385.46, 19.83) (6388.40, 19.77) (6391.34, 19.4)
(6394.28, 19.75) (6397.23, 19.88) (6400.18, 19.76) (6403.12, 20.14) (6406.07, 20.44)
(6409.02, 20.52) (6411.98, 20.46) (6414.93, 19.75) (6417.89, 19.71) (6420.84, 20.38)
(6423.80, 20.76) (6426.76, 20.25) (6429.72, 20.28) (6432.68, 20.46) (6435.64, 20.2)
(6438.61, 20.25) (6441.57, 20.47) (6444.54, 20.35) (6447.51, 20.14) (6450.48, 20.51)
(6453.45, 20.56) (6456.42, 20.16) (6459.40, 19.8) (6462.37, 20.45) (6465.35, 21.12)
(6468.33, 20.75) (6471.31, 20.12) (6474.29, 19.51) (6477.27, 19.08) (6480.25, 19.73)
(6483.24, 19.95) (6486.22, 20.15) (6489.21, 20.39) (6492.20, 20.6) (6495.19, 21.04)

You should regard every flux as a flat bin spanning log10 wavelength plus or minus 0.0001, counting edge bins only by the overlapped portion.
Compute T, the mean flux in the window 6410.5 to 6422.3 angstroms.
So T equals 20.1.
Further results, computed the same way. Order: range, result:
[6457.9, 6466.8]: 20.4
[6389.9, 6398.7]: 19.7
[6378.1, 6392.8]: 19.3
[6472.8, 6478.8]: 19.3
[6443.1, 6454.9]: 20.4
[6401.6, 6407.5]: 20.3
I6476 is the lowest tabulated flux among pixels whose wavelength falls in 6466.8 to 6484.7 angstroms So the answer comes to 19.08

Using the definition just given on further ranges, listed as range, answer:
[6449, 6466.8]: 19.8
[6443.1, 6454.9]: 20.14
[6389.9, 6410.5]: 19.4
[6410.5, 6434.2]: 19.71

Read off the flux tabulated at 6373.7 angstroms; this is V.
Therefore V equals 19.64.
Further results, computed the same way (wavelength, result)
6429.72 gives 20.28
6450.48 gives 20.51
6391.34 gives 19.4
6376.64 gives 19.74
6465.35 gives 21.12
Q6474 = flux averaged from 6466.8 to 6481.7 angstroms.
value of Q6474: 19.8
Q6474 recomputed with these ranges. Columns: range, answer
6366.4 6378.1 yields 19.6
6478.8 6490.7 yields 20.1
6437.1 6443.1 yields 20.4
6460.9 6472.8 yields 20.6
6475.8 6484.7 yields 19.6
